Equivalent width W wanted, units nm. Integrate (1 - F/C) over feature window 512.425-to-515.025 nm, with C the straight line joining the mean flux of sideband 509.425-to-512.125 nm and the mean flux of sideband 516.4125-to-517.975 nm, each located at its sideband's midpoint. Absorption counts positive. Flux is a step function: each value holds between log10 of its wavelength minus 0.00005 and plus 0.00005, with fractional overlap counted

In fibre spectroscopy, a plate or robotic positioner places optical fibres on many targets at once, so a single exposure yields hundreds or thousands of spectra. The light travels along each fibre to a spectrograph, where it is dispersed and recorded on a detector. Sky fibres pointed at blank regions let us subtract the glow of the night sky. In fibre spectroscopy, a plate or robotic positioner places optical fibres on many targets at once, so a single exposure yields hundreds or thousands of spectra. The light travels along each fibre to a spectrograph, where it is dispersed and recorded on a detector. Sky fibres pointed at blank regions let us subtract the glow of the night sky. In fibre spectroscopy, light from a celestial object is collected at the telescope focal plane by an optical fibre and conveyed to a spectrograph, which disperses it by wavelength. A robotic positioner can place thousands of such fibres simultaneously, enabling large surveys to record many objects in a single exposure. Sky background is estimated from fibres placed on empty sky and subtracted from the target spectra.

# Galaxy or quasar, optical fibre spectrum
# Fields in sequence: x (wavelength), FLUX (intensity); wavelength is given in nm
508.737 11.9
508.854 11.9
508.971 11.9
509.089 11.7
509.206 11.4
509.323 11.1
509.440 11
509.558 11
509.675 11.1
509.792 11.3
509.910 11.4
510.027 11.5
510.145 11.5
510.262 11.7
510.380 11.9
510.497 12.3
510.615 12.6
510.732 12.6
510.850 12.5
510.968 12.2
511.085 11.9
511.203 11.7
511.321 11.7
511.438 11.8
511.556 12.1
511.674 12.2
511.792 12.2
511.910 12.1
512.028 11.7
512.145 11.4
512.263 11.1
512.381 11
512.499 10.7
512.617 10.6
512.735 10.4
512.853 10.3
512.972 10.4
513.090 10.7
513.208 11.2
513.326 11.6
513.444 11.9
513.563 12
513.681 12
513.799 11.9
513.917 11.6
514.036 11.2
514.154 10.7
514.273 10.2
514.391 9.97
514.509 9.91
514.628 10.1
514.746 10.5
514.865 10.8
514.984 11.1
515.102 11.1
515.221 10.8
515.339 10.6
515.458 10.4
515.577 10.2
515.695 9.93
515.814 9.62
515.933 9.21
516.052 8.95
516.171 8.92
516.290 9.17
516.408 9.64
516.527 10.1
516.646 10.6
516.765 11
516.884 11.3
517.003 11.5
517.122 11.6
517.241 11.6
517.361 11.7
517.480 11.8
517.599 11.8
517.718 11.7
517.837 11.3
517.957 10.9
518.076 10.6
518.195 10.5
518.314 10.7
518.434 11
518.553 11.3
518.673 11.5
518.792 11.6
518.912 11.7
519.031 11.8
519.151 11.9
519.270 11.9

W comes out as 0.15 nm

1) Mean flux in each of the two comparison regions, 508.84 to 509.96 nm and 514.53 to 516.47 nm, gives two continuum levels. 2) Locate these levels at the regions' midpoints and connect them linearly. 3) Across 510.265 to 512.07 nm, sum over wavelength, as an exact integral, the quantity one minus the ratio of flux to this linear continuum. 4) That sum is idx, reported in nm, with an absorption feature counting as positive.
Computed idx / -0.18 nm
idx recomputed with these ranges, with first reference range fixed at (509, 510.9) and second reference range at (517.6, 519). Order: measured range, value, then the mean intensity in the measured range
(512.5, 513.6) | 0.05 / 11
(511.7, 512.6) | 0.01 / 11.4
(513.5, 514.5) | 0.03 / 11.1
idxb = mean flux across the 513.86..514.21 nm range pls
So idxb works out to 11.2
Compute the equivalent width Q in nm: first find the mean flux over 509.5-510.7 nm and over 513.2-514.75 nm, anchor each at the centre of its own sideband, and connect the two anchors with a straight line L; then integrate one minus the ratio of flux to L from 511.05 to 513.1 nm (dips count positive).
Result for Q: 0.00 nm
